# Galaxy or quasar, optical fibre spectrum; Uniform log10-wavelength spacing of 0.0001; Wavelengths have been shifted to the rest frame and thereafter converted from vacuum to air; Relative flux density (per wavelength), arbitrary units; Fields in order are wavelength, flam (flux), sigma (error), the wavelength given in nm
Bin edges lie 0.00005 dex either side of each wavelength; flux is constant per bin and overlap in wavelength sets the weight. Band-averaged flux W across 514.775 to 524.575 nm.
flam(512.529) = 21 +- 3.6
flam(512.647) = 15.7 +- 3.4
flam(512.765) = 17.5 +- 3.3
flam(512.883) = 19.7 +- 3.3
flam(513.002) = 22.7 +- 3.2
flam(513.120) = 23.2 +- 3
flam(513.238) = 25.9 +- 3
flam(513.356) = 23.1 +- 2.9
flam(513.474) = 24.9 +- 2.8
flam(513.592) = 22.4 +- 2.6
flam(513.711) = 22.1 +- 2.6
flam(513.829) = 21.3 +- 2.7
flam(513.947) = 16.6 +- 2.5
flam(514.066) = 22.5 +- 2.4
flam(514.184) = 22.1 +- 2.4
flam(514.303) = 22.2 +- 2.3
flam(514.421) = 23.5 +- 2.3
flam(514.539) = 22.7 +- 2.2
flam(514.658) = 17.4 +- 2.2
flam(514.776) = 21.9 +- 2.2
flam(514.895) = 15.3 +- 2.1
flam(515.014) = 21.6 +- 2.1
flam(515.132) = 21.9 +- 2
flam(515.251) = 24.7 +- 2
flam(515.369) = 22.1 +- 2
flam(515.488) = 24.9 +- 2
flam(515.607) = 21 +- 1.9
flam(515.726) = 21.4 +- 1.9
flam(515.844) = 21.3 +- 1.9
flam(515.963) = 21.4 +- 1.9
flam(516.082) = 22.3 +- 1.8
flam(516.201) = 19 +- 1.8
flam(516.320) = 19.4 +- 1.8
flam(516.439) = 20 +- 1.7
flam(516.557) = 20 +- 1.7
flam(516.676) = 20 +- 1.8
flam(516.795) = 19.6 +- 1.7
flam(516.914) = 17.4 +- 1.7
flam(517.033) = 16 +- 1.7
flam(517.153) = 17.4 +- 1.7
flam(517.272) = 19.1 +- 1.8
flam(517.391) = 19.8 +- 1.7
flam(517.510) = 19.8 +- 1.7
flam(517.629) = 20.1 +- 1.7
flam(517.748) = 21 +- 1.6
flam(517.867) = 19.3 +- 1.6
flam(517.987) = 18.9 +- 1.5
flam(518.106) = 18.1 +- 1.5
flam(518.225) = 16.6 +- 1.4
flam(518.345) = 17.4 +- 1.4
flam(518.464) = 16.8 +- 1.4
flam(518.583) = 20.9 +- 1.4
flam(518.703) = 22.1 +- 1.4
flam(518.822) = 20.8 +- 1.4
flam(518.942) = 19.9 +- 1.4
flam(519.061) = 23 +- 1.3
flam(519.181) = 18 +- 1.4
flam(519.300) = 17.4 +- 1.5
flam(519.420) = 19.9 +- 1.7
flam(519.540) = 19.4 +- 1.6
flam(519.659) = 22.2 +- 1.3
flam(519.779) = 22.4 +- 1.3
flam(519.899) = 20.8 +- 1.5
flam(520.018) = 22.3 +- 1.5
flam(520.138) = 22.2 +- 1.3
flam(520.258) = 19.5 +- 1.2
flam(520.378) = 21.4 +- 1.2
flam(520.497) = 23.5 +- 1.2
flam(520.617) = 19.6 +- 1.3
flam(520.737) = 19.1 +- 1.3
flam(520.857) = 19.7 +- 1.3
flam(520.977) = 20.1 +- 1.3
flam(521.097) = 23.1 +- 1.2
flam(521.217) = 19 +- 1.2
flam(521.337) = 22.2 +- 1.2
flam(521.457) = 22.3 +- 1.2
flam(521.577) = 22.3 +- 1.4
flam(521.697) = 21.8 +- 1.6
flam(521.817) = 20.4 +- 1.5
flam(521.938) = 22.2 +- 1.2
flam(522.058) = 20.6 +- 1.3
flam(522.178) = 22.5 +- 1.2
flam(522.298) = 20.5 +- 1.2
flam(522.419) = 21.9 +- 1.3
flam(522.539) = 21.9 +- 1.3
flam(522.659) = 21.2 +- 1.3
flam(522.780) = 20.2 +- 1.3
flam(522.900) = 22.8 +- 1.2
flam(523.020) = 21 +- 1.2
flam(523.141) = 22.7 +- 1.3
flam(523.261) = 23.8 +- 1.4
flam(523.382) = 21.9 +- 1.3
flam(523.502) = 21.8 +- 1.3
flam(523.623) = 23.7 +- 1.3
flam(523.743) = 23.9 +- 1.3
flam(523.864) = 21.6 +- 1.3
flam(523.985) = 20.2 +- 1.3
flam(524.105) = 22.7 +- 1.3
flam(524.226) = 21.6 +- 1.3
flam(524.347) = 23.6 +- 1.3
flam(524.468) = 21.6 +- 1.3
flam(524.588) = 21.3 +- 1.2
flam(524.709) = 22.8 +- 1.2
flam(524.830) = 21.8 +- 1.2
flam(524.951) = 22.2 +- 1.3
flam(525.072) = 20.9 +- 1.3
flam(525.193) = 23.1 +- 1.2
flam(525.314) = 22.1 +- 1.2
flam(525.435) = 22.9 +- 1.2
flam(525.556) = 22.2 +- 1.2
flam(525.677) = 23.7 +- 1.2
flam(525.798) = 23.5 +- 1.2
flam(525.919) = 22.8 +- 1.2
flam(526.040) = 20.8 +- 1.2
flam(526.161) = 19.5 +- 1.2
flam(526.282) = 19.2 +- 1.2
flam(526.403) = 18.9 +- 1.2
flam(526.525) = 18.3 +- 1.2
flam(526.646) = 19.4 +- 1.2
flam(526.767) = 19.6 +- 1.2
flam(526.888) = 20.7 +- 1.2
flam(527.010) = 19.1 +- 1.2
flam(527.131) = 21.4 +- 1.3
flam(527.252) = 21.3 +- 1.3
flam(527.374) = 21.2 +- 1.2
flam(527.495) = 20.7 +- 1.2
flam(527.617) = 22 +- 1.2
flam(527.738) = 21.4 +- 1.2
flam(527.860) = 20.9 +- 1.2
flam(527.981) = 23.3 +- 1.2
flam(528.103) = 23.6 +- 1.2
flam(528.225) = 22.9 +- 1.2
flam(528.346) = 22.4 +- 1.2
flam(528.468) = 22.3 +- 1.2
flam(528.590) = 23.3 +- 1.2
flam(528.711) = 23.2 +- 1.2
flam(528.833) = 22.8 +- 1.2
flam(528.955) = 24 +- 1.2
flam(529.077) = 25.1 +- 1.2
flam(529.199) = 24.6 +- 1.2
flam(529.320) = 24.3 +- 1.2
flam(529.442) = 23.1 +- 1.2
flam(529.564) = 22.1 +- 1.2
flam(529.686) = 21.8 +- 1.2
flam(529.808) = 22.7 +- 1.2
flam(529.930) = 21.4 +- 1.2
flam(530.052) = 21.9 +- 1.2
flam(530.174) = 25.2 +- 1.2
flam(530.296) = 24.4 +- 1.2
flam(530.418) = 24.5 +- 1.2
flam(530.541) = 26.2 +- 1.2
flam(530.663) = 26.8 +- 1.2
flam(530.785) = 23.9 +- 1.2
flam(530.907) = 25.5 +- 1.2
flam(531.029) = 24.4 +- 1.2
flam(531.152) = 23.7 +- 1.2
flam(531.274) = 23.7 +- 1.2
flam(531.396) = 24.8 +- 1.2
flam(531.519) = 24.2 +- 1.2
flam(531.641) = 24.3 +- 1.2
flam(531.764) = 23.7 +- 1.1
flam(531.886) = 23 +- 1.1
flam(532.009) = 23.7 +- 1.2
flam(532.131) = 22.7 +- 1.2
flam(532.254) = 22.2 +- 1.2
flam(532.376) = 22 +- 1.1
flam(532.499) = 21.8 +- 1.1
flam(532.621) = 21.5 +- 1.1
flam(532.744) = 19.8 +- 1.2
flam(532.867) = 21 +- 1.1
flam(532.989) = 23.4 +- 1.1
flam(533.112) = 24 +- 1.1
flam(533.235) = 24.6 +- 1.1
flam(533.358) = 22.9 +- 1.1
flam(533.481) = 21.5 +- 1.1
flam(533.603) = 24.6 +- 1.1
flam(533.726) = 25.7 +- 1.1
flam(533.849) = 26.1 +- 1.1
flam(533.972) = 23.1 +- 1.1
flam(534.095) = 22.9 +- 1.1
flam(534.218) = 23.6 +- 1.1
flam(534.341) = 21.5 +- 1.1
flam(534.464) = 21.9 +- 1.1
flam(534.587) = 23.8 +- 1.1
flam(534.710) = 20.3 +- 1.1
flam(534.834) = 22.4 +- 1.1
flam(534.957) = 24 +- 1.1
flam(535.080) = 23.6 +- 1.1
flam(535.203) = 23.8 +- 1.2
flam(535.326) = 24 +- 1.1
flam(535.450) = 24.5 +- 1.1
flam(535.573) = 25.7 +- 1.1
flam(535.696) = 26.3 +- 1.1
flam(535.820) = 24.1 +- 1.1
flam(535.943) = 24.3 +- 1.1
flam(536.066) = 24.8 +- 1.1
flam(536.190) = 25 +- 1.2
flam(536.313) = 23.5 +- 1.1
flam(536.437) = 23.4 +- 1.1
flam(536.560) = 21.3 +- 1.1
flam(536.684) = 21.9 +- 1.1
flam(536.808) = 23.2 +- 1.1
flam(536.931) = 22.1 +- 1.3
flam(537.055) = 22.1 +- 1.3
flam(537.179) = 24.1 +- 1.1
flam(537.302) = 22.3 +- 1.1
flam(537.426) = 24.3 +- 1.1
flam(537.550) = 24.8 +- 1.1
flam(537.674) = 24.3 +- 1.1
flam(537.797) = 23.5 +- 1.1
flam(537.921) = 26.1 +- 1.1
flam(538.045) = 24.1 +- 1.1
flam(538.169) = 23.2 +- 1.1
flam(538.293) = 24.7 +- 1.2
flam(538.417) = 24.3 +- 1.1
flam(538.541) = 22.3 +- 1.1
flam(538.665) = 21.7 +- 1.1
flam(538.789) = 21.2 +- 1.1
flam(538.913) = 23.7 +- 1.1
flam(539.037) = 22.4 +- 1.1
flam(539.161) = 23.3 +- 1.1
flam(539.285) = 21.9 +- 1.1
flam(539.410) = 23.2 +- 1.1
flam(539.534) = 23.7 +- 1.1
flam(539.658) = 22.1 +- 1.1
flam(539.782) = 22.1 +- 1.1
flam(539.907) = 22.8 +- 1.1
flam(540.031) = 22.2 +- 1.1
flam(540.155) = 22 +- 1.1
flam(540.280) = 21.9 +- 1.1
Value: 20.8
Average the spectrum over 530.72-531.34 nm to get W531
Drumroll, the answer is 24.3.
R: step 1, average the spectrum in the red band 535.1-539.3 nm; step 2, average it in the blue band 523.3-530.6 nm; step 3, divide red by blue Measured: 1.06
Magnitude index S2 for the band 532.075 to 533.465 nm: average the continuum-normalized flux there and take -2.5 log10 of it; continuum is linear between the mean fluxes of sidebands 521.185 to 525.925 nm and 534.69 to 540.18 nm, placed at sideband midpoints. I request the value 0.03 mag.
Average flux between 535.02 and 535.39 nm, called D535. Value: 23.8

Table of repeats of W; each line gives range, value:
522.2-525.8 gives 22.1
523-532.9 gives 22.5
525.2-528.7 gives 21.5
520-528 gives 21.5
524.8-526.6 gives 21.4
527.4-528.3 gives 22.1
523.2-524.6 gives 22.4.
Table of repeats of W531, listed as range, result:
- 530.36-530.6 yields 25.3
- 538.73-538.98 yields 22.5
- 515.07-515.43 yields 22.9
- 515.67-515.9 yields 21.4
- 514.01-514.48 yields 22.6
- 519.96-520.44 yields 21.4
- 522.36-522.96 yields 21.6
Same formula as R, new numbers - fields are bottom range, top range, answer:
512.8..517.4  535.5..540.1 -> 1.11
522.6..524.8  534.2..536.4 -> 1.07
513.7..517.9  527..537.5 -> 1.13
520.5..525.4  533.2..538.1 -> 1.09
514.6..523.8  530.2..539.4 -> 1.14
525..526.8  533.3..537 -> 1.11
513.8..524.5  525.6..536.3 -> 1.10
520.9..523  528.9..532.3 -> 1.11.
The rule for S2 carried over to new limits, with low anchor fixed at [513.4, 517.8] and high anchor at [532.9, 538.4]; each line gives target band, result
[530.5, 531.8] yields -0.08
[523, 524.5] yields -0.02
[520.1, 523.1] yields 0.02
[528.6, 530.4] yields -0.03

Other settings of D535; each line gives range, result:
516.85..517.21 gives 16.9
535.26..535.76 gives 25.1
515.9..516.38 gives 20.5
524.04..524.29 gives 22.1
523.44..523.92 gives 22.8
